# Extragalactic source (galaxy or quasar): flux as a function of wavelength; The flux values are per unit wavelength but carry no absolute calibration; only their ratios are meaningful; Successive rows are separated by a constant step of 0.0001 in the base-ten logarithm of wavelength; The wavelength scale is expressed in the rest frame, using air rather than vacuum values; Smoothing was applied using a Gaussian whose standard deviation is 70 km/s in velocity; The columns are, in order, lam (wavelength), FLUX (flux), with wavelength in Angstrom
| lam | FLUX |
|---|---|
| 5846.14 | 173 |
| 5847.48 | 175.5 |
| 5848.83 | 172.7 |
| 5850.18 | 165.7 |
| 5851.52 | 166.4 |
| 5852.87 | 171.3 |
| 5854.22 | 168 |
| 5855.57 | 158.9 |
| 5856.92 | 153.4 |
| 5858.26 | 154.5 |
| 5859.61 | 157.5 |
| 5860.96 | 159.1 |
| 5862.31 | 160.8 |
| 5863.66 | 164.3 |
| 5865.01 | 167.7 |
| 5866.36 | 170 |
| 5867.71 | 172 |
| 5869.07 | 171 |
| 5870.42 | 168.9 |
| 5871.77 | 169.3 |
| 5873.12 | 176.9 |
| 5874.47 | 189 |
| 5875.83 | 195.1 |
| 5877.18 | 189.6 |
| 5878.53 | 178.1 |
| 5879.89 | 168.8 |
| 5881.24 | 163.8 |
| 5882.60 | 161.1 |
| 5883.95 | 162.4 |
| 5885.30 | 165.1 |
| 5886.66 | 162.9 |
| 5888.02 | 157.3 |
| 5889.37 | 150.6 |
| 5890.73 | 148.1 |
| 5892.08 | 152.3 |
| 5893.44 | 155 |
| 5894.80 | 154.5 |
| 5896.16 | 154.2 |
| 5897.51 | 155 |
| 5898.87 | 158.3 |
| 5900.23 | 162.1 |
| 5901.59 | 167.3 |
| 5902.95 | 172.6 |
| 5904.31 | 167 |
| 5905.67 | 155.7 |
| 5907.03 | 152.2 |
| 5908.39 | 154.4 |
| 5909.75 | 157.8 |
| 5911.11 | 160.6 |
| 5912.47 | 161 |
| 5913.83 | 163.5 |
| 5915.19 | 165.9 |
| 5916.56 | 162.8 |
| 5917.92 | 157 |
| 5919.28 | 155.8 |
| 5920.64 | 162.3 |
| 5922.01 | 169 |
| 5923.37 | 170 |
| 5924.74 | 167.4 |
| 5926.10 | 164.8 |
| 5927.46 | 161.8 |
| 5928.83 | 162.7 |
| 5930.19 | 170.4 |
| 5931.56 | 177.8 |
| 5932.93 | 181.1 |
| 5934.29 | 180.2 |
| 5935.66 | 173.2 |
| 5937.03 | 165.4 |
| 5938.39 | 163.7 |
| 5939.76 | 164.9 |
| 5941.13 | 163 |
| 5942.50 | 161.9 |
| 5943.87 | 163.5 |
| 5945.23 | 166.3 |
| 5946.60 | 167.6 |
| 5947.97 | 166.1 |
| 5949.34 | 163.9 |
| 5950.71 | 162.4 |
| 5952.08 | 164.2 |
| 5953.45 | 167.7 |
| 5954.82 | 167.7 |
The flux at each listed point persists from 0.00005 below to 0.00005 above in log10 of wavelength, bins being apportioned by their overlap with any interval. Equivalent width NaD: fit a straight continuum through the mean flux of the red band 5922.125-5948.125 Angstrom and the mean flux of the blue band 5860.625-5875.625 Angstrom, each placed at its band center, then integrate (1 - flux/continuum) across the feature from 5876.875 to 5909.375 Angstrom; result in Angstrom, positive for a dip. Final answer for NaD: 1.7 Angstrom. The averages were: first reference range 171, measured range 161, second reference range 168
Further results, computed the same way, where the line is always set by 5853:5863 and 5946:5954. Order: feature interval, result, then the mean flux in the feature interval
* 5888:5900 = 0.6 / 154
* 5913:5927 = 0.0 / 164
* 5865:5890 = -1.5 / 171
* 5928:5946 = -0.5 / 169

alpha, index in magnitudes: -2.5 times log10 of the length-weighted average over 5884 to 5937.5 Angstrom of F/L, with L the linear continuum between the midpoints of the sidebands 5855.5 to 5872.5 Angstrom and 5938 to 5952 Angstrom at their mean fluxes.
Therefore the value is 0.01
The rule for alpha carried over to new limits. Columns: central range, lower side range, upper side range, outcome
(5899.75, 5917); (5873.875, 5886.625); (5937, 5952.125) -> 0.053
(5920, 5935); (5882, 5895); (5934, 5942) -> -0.029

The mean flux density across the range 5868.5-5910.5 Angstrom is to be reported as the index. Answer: 164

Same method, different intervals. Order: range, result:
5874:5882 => 180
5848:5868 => 164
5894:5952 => 164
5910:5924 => 163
